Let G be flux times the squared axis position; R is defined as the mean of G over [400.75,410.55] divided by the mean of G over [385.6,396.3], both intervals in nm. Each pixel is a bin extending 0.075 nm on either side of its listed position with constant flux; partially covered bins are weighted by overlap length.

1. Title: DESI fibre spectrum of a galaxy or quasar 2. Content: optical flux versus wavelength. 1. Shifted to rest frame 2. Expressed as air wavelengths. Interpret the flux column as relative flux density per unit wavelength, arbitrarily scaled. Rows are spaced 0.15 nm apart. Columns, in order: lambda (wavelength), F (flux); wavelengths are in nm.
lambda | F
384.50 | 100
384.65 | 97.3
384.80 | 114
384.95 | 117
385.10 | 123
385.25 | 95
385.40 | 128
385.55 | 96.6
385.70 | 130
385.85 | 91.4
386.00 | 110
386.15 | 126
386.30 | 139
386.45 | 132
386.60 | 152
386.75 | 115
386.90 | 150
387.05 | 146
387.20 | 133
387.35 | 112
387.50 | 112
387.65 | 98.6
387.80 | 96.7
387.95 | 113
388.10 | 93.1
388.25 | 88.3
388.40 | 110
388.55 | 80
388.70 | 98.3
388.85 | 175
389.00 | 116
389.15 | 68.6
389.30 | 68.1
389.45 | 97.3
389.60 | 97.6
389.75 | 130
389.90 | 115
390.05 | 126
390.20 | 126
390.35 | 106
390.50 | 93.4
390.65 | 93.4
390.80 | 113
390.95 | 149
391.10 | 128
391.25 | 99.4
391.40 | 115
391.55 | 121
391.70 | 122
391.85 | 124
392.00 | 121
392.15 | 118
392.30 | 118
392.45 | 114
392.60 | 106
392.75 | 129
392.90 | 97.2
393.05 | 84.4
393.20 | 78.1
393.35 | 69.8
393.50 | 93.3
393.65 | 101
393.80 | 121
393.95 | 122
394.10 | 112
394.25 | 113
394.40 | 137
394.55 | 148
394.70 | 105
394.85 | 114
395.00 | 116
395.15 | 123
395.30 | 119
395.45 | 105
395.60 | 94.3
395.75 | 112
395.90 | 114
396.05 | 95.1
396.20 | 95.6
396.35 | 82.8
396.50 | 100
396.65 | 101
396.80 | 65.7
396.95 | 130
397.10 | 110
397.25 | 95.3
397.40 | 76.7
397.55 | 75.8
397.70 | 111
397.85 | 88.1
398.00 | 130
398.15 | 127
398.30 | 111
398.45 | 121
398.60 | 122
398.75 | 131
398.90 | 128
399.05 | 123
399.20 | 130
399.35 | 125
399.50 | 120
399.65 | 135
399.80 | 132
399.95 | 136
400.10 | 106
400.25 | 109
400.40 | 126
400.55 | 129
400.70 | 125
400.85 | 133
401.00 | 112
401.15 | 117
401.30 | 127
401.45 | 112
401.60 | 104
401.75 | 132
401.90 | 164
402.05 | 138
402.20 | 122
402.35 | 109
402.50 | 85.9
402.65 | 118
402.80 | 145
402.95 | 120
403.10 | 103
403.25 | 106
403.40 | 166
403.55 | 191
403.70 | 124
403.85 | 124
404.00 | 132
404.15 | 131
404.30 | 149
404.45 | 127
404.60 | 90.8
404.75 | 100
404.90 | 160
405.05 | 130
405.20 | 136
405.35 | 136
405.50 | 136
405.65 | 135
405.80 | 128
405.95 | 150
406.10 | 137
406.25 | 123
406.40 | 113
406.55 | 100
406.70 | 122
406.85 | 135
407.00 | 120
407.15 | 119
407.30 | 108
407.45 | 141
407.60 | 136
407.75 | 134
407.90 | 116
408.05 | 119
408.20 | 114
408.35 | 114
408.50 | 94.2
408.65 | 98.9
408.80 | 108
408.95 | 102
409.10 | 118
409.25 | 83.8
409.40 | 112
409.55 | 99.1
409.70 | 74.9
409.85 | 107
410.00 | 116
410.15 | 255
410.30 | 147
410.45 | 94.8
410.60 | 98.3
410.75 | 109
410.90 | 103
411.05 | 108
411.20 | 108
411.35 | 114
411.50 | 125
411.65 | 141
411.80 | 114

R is 1.19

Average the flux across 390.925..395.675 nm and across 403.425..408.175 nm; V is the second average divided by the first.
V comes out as 1.15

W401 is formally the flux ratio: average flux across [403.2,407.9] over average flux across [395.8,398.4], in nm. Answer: 1.29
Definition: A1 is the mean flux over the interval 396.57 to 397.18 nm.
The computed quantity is 102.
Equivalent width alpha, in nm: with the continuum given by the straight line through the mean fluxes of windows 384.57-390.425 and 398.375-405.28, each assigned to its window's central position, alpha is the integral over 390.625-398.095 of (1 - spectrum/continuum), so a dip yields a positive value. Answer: 0.70 nm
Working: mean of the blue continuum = 113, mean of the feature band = 108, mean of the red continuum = 126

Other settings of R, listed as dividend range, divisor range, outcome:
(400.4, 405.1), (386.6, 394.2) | 1.22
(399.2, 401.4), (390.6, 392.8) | 1.09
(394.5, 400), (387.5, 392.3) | 1.06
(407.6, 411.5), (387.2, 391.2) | 1.17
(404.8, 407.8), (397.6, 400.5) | 1.11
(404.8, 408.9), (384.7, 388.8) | 1.19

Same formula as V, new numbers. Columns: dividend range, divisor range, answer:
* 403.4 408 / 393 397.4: 1.24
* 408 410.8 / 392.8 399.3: 1.06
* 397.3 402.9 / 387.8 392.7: 1.08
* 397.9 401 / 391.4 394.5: 1.13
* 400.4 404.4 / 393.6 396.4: 1.13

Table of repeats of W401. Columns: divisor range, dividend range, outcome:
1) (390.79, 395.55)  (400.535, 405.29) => 1.12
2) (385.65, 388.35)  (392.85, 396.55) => 0.90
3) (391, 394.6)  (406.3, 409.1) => 1.04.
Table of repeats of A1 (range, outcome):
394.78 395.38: 118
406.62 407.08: 125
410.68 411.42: 108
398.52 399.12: 126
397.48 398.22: 106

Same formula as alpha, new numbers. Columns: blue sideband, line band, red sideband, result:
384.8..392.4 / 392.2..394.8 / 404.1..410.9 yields 0.17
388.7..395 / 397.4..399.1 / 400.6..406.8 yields 0.09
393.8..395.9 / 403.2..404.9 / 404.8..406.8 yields -0.05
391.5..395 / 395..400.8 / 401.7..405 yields 0.37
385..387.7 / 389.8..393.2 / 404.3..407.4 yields 0.25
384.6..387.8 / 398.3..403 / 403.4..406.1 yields 0.29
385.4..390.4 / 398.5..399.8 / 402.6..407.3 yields -0.03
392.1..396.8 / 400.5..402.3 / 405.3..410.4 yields -0.18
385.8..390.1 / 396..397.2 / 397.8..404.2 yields 0.23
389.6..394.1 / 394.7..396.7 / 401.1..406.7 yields 0.19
